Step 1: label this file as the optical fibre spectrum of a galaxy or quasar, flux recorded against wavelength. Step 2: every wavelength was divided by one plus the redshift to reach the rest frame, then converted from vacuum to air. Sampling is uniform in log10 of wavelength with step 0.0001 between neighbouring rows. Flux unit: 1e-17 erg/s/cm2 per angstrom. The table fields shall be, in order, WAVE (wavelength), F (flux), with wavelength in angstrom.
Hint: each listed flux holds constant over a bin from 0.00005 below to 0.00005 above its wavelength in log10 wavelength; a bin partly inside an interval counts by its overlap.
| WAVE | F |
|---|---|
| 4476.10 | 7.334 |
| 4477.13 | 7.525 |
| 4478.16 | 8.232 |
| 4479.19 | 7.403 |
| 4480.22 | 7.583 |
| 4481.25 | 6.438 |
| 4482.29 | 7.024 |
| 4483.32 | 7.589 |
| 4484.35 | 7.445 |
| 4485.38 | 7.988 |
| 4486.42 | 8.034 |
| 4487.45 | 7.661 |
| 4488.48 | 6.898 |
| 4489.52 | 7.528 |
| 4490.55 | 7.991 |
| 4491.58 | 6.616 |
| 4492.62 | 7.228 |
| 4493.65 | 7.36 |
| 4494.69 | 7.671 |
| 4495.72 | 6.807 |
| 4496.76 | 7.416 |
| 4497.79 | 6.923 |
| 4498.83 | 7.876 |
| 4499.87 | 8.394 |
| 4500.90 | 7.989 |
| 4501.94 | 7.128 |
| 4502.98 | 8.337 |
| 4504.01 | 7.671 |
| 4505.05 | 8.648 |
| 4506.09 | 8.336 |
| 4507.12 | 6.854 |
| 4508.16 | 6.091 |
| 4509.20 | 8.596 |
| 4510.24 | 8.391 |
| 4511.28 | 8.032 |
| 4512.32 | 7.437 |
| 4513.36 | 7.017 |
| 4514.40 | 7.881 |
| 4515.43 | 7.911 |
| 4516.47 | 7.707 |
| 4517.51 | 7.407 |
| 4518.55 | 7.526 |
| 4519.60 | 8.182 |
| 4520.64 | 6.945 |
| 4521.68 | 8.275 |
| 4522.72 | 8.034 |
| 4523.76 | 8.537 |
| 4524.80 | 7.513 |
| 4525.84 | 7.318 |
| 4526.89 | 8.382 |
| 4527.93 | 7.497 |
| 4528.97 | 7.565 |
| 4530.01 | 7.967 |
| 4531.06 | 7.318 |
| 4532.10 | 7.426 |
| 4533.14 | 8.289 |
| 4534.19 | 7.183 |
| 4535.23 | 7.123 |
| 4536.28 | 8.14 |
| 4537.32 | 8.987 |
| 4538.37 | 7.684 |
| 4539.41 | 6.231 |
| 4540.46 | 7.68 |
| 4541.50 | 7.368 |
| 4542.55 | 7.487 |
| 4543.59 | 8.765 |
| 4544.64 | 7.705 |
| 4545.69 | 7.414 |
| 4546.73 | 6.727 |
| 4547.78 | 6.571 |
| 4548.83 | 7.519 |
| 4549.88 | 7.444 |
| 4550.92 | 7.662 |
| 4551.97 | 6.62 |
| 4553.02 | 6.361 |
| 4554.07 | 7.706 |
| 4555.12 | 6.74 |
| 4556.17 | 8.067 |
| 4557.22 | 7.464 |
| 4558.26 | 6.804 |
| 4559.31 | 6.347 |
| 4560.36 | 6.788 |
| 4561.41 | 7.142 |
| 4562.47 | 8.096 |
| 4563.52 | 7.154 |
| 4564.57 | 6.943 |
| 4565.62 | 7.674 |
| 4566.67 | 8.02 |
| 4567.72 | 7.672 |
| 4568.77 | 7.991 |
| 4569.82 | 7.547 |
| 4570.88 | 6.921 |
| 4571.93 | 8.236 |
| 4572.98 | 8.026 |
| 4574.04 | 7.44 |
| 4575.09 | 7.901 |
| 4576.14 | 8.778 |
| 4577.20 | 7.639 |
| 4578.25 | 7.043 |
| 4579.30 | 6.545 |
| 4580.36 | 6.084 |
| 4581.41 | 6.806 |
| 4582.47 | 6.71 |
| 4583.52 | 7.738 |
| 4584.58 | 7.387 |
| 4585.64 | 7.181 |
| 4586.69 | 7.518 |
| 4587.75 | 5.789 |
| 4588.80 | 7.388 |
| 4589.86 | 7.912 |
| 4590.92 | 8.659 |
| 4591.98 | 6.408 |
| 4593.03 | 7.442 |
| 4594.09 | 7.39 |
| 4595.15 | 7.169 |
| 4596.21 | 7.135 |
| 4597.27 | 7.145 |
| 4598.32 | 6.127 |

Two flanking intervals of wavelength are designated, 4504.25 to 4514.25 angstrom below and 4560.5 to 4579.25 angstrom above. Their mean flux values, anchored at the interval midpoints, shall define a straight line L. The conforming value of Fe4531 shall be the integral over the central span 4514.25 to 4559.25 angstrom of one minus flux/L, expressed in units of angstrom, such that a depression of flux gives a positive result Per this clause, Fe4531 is 0.72 angstrom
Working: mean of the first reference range 7.71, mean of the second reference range 7.61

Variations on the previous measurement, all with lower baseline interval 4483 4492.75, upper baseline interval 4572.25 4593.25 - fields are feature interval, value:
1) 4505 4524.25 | -0.78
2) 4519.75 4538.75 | -0.94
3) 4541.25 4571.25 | 0.17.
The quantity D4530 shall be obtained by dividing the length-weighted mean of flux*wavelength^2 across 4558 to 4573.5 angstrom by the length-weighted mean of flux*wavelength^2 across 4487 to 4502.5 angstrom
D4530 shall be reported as 1.0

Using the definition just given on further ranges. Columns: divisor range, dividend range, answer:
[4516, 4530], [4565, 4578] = 1.03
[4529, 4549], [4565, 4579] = 1.04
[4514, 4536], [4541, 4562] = 0.95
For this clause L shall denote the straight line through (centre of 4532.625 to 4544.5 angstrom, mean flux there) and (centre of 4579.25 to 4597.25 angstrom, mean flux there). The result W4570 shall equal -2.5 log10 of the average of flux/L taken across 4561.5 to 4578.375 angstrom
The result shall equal -0.05 mag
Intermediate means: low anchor 7.72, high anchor 7.15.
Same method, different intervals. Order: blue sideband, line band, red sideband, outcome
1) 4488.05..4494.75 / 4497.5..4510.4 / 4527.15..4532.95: -0.053 mag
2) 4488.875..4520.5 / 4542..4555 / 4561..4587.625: 0.027 mag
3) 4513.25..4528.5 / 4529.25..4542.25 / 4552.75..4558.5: -0.009 mag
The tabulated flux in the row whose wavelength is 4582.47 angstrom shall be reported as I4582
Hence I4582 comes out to 6.71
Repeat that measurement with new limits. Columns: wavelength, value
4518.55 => 7.526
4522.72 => 8.034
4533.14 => 8.289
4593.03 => 7.442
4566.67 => 8.02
